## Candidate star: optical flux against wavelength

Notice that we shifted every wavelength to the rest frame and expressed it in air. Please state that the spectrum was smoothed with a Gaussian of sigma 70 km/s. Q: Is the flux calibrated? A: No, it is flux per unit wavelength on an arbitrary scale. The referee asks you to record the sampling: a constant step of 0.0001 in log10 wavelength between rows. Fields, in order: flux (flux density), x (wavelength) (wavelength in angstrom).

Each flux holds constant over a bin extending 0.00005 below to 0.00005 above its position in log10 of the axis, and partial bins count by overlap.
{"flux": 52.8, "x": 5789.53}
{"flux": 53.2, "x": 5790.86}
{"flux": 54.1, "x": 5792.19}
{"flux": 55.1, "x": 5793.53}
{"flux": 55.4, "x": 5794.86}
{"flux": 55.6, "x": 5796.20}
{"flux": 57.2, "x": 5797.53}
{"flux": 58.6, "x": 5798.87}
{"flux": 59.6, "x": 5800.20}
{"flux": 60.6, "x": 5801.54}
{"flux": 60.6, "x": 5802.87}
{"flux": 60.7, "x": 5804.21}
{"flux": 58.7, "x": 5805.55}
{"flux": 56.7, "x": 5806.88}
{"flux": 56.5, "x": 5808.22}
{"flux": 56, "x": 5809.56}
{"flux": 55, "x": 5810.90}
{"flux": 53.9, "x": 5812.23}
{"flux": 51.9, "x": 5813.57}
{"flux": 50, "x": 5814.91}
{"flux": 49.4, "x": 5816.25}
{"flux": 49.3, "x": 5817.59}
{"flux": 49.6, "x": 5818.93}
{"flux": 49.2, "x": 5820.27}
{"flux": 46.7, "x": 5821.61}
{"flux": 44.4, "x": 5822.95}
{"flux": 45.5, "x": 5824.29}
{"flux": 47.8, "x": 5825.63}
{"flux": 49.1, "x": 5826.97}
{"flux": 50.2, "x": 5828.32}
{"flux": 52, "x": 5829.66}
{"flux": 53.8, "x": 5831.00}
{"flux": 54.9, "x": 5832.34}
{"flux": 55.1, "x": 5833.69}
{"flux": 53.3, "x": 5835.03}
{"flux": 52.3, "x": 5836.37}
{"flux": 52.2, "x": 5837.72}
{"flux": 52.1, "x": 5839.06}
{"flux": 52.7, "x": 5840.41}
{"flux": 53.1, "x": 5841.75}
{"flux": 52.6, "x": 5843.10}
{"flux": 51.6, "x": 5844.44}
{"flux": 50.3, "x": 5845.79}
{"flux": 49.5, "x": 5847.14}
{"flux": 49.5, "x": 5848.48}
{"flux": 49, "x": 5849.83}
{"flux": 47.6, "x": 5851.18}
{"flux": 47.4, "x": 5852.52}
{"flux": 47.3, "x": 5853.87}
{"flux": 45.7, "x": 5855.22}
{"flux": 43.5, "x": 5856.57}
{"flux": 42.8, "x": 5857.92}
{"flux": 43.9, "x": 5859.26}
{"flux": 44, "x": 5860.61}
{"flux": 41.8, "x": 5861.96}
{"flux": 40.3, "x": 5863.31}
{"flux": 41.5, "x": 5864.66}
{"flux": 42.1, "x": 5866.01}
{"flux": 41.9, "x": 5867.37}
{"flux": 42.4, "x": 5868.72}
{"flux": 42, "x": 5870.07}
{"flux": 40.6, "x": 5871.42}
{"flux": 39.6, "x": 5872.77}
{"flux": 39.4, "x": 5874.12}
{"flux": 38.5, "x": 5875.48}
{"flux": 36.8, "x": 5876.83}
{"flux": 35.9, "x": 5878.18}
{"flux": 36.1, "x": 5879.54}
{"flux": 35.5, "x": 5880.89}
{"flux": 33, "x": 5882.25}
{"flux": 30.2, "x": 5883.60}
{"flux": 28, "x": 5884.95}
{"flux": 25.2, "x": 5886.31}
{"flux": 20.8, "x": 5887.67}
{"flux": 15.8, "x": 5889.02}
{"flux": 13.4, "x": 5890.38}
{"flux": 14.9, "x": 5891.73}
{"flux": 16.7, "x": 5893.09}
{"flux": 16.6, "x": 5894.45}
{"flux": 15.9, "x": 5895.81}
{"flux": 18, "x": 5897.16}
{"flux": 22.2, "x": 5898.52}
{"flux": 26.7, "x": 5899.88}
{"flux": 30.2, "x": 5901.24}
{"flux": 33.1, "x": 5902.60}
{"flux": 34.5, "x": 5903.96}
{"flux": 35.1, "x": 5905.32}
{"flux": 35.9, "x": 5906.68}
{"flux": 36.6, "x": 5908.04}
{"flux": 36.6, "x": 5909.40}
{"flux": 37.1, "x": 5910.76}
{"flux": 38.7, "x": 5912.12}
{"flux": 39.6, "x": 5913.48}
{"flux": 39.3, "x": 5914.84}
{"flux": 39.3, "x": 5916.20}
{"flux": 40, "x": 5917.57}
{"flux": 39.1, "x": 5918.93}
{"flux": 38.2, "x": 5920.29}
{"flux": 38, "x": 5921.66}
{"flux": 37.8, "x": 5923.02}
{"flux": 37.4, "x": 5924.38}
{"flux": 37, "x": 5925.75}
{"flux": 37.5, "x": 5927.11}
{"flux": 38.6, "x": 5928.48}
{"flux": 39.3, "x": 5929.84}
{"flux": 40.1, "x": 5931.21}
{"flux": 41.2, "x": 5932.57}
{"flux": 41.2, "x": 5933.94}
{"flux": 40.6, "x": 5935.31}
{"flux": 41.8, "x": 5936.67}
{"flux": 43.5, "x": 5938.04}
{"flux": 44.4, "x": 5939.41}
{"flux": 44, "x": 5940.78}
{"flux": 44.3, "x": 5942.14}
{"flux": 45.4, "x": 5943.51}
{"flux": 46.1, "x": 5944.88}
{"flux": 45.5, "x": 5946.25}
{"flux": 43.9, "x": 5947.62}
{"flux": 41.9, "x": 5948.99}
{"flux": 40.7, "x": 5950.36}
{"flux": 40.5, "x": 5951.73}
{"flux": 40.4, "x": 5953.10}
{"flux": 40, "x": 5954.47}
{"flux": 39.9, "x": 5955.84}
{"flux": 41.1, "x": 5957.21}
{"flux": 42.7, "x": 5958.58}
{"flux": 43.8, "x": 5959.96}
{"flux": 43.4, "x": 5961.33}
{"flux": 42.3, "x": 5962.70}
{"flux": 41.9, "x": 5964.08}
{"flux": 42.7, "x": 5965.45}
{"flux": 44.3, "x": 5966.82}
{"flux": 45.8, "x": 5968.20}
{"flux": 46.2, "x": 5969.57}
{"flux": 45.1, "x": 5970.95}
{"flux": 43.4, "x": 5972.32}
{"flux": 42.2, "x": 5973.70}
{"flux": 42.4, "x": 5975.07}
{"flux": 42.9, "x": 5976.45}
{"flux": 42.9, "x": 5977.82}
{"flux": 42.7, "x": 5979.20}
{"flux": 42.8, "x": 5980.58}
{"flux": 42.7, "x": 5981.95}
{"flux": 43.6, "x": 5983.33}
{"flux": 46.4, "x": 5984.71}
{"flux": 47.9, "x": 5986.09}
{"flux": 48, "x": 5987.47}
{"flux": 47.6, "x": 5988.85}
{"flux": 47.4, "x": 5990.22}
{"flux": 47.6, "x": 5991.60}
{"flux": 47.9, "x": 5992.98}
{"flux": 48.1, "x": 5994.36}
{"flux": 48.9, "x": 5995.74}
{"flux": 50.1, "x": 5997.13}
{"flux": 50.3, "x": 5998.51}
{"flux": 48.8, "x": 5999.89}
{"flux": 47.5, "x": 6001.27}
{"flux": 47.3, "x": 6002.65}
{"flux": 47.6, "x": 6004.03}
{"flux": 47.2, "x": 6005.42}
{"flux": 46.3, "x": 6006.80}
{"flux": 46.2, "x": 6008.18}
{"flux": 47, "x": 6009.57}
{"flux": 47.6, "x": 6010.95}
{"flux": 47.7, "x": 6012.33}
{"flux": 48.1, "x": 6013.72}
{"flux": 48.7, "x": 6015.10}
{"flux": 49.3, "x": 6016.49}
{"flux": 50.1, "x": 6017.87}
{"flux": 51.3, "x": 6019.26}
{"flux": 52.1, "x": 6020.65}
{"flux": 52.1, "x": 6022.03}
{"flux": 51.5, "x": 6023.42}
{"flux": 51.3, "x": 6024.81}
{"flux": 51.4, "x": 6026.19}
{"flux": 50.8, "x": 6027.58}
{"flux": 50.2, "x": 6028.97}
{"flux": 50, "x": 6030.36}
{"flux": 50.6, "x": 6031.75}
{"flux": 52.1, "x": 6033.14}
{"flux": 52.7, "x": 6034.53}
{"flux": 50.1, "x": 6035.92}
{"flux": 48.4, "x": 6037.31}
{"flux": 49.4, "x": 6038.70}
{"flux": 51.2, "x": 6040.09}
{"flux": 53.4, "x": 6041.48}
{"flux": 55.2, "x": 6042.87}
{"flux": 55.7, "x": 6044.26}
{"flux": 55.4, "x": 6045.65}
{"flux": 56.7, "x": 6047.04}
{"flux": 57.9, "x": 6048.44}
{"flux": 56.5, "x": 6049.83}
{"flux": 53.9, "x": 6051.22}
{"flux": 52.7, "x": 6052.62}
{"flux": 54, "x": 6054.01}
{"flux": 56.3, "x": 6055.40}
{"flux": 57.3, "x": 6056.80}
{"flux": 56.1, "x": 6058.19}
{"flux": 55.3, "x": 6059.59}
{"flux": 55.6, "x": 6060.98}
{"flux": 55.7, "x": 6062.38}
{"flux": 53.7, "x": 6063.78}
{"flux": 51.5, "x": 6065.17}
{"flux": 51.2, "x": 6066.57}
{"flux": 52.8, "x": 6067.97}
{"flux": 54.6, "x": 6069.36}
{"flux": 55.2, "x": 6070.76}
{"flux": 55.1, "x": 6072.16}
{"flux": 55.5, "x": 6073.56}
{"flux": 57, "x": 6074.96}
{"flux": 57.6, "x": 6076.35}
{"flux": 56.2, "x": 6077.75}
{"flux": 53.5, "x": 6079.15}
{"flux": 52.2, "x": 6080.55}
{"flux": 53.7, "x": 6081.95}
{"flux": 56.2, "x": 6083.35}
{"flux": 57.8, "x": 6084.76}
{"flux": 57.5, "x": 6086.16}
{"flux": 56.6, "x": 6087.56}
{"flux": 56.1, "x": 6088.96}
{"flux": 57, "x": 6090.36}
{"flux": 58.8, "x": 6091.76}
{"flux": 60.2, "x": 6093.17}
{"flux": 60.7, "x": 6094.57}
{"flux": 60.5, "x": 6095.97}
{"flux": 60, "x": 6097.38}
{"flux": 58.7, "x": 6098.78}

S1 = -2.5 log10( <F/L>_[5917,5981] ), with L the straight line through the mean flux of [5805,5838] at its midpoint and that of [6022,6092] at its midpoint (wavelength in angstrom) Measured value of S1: 0.257 mag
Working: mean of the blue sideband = 51.7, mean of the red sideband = 54.1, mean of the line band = 41.9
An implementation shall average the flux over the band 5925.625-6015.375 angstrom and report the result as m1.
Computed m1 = 44.3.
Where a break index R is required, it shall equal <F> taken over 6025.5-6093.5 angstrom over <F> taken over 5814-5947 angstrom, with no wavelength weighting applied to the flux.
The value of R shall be 1.35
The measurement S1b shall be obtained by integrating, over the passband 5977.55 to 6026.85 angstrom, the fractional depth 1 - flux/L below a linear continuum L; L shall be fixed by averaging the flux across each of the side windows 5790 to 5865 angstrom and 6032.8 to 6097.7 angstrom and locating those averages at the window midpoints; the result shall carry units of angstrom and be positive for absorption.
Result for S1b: 5.7 angstrom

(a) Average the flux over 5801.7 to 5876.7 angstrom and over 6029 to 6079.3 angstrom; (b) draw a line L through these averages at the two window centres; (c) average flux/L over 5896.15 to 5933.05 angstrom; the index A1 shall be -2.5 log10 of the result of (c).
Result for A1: 0.38 mag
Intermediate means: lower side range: 48.8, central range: 35.6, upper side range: 54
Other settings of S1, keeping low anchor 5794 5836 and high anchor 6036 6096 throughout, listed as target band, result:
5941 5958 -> 0.267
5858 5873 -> 0.270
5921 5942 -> 0.324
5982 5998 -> 0.155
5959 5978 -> 0.245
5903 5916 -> 0.411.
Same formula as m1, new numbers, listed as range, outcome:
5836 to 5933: 37.7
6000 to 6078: 52.2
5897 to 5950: 38.4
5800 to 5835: 52.9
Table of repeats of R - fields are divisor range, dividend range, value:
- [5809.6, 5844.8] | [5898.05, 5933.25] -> 0.72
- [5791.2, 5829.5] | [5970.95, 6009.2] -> 0.86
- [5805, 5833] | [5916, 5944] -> 0.79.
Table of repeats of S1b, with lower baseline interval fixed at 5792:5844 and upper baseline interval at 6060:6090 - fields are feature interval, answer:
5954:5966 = 2.71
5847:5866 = 3.04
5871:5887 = 5.64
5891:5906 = 8.33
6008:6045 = 2.80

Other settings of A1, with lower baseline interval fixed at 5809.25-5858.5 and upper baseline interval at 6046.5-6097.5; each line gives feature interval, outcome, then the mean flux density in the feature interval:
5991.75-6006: 0.12 mag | 48.3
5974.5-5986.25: 0.22 mag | 43.6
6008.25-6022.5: 0.11 mag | 49.2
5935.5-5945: 0.20 mag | 43.9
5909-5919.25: 0.32 mag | 38.8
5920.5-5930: 0.35 mag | 37.9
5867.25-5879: 0.28 mag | 39.5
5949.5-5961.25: 0.27 mag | 41.3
